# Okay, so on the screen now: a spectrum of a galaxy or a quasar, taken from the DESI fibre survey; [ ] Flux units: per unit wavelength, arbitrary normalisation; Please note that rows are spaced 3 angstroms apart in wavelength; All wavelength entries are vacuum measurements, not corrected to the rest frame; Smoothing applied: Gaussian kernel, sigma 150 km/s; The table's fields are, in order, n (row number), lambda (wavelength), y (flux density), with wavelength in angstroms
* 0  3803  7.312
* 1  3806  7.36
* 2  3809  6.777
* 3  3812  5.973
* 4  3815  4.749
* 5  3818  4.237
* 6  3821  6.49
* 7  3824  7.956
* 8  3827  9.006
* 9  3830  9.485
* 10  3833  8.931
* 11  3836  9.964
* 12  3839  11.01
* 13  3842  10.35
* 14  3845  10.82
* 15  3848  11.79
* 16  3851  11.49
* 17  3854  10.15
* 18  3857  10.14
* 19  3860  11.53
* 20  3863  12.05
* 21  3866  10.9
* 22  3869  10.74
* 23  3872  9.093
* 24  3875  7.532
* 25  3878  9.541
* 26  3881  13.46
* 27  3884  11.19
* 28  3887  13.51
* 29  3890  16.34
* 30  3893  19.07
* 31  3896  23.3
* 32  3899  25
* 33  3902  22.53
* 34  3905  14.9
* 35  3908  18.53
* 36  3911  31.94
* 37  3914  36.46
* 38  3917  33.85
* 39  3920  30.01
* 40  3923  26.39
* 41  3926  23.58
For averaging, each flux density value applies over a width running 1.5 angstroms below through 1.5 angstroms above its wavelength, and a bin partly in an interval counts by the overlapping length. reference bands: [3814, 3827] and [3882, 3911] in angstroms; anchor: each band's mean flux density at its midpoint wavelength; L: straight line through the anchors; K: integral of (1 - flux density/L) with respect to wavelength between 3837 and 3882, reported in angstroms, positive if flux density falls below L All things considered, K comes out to 6.0 angstroms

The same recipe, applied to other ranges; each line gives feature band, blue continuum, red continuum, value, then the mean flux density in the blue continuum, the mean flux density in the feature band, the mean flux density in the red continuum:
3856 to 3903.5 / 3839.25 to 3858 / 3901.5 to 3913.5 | 9.4 angstroms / 10.8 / 14.2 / 23.1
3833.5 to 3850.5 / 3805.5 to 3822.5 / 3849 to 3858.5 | -2.7 angstroms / 5.85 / 10.7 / 10.7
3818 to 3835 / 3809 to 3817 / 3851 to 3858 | -2.0 angstroms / 5.56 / 8.06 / 10.4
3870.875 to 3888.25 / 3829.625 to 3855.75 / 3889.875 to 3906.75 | 6.6 angstroms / 10.5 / 10.7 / 20.5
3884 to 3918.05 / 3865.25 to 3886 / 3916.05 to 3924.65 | -1.4 angstroms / 10.4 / 22.6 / 29.7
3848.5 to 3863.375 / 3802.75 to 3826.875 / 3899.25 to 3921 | 4.0 angstroms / 6.46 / 11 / 26.7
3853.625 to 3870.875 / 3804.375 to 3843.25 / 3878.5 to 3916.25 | 4.2 angstroms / 7.85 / 10.9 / 20.5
